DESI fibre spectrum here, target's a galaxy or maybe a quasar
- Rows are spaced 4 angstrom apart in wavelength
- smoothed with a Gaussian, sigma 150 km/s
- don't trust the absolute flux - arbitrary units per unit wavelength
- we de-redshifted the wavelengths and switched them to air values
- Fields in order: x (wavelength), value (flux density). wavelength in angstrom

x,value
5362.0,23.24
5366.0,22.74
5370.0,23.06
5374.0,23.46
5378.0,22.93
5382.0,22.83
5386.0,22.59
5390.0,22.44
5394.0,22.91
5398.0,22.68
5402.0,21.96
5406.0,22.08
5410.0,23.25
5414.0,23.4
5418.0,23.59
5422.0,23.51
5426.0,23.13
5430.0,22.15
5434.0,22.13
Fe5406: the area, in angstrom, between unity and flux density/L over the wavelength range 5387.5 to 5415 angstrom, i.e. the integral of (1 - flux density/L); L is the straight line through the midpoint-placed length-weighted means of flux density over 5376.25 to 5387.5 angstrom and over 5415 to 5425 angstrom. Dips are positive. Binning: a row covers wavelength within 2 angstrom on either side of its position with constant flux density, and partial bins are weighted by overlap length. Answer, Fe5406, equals 0.6 angstrom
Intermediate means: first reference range 22.8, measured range 22.6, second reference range 23.5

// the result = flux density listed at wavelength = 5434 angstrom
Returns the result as 22.13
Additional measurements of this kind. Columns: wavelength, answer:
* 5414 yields 23.4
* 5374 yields 23.46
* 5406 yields 22.08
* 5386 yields 22.59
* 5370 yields 23.06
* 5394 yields 22.91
